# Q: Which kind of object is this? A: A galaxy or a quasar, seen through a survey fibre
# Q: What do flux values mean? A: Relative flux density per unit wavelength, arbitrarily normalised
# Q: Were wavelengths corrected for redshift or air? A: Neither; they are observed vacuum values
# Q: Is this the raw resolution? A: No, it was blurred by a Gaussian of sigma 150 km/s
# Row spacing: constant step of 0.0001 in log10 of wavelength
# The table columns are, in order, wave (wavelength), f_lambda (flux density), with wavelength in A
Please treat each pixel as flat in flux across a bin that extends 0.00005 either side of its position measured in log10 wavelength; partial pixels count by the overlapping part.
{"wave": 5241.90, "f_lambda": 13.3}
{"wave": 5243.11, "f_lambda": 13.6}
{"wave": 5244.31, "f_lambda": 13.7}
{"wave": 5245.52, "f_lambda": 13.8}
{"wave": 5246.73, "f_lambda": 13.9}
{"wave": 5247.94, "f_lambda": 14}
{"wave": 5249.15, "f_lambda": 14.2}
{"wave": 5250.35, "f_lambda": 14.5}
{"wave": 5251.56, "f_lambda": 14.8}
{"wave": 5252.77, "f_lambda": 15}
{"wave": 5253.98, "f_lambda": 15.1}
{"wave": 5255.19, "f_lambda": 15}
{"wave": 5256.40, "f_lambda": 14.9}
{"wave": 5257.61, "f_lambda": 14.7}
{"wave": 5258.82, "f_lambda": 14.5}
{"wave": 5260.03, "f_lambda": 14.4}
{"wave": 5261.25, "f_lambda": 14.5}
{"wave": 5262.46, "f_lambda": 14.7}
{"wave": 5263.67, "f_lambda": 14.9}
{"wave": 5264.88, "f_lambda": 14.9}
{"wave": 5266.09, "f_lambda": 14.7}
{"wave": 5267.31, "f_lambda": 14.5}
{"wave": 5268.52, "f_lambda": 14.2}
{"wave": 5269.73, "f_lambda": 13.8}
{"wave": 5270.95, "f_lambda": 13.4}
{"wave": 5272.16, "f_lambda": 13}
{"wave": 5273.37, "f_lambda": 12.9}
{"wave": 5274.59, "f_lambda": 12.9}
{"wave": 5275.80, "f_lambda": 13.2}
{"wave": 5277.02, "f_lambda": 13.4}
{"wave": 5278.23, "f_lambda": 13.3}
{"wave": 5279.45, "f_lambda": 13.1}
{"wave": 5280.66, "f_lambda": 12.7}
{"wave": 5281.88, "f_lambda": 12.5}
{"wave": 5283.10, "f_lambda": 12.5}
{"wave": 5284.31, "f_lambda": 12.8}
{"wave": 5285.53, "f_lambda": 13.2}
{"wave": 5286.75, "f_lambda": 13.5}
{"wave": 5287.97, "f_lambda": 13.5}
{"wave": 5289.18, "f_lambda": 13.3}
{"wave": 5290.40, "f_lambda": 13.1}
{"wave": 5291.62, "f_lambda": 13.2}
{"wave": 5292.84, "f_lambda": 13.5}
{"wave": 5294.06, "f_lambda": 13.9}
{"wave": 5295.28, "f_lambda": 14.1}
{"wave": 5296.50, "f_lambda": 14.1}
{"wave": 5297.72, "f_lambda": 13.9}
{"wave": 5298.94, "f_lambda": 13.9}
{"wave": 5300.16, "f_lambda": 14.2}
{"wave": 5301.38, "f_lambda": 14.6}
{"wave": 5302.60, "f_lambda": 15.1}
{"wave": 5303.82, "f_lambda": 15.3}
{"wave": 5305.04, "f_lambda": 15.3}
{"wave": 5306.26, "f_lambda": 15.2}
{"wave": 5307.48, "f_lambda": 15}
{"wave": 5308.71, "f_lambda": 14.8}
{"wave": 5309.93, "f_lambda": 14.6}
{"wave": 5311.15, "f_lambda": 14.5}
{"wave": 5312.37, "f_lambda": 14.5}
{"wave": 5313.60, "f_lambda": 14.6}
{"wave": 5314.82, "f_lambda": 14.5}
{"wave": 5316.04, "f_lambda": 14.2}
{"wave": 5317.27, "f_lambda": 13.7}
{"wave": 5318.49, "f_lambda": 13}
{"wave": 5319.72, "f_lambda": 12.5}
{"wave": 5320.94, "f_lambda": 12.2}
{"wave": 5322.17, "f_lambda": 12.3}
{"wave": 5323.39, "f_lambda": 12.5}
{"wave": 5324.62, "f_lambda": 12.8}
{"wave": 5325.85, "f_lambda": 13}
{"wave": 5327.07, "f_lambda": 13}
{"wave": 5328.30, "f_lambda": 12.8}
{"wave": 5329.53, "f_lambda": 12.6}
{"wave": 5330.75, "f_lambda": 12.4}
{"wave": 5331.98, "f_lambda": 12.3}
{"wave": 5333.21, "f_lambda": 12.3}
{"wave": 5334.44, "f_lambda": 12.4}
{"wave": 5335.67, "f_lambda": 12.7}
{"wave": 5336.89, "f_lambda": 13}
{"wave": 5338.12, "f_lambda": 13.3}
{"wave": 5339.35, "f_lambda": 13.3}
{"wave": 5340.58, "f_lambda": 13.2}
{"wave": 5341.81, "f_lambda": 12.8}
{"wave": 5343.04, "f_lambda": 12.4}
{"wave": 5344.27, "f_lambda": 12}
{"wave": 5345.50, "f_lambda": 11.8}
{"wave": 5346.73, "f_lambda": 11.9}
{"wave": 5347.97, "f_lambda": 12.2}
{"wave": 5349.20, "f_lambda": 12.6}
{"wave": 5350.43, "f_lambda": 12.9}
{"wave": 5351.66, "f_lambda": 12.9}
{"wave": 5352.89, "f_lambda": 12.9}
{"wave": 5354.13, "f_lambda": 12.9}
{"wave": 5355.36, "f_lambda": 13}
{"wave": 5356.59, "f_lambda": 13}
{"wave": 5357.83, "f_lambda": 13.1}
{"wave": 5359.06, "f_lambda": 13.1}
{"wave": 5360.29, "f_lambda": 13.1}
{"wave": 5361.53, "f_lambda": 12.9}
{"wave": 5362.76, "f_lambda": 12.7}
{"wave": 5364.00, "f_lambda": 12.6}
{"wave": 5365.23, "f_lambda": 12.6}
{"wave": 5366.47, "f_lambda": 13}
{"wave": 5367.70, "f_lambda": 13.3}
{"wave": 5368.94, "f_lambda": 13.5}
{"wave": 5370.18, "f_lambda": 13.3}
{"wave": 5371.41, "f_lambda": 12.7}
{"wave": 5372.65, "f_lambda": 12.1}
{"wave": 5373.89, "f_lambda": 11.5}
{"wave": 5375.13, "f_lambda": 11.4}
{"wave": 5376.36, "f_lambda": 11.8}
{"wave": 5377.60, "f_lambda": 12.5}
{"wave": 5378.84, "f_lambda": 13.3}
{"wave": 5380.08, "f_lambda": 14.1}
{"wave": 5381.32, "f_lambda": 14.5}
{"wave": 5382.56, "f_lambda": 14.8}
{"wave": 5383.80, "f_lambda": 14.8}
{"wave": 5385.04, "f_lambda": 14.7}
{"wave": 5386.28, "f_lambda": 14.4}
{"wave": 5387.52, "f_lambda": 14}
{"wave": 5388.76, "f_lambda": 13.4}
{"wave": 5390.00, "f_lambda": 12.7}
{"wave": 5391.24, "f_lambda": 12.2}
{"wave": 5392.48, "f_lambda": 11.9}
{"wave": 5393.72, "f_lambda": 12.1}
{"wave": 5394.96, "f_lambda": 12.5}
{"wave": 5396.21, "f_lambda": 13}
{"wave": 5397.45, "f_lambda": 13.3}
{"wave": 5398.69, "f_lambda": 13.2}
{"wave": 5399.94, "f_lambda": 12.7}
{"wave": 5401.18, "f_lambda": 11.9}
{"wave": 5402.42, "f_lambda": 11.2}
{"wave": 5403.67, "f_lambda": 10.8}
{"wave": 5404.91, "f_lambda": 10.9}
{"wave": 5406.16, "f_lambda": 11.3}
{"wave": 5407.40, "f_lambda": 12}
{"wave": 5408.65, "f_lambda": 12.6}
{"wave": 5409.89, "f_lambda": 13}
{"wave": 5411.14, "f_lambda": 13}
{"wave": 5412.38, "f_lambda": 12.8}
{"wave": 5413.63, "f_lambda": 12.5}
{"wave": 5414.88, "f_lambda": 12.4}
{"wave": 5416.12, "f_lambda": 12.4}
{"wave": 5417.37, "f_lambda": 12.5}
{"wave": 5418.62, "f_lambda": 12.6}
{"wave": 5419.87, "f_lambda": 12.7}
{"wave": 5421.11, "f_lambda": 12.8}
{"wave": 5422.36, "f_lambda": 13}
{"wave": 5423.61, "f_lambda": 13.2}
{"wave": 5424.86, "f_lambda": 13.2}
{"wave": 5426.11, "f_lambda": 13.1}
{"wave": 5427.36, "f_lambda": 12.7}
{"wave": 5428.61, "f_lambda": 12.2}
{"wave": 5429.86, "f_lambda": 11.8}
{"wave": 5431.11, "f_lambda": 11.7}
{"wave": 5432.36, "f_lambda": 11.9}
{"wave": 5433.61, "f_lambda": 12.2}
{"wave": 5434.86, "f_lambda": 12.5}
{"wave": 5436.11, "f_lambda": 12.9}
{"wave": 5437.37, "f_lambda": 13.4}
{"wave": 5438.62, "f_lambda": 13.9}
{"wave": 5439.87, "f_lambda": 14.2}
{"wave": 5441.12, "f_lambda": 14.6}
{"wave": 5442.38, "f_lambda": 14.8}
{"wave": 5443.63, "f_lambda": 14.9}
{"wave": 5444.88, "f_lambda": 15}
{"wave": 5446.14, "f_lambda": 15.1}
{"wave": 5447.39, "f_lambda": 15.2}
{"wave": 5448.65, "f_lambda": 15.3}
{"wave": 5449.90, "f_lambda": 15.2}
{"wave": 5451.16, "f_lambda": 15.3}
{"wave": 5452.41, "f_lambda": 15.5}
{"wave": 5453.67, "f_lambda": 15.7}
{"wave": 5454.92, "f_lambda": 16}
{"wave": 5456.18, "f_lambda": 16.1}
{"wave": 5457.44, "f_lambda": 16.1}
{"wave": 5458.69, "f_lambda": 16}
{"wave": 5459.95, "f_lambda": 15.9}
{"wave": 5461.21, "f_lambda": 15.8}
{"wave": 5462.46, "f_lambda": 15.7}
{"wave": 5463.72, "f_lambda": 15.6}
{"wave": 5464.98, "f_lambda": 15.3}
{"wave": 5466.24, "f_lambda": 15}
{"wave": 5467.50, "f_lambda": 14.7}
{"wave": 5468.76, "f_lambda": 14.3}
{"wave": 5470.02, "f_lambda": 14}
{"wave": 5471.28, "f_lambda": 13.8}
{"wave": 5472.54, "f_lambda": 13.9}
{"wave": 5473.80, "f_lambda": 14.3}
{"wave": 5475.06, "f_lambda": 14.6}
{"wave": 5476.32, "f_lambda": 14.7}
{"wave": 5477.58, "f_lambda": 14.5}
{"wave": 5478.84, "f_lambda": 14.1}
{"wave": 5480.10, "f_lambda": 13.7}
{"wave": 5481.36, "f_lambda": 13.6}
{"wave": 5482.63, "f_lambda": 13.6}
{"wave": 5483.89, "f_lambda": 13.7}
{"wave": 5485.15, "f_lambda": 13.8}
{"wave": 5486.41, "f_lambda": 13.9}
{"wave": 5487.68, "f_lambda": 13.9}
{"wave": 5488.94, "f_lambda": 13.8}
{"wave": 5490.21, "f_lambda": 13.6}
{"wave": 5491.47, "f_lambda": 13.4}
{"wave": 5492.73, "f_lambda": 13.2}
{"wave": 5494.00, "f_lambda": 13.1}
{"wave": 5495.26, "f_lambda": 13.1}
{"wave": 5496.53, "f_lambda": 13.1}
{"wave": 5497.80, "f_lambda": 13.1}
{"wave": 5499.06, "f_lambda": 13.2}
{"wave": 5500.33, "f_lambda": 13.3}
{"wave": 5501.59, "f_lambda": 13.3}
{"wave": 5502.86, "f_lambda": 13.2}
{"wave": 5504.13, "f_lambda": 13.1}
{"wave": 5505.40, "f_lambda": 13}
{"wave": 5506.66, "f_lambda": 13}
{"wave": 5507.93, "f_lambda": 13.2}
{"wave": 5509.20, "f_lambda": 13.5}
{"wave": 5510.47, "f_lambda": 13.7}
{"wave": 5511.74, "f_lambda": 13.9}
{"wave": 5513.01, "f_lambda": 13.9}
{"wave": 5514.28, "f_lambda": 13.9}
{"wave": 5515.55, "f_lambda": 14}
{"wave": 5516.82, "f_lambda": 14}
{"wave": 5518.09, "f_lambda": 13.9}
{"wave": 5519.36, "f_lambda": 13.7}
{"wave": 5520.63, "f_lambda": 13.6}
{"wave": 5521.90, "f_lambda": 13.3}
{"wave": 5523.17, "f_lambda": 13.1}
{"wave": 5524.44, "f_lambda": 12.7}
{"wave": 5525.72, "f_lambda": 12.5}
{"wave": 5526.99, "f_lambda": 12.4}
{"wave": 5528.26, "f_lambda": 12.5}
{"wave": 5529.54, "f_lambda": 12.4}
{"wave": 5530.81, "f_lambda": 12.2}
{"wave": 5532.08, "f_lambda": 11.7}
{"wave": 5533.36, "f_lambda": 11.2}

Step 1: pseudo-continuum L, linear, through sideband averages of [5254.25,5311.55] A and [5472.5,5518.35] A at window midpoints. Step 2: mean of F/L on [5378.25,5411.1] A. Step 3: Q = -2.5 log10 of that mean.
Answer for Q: 0.074 mag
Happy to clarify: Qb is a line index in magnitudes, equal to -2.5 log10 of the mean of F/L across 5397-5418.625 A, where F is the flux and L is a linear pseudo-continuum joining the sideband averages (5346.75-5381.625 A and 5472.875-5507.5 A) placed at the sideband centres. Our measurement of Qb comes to 0.07 mag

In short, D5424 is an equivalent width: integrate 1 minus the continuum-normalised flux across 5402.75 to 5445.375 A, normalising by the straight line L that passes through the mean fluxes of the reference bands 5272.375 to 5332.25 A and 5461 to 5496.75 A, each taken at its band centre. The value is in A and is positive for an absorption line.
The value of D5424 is 3.5 A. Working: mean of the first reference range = 13.6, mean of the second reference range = 14.1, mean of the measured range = 12.8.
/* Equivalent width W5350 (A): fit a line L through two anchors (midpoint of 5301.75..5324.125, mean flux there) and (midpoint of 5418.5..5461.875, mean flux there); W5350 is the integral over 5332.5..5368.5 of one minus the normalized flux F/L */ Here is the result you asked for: 3.4 A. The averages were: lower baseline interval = 14.1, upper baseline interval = 14.1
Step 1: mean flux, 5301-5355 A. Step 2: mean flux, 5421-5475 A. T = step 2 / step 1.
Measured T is 1.08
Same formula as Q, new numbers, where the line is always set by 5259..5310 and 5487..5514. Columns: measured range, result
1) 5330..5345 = 0.090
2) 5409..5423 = 0.072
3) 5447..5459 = -0.161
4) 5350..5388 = 0.044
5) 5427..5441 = 0.065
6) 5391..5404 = 0.112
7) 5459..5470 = -0.134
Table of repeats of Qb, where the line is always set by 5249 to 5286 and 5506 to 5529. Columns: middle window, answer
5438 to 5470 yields -0.13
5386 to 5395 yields 0.06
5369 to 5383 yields 0.06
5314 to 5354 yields 0.08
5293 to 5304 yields -0.03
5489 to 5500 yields 0.01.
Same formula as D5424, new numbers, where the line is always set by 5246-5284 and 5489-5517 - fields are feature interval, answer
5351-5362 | 0.6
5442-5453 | -1.3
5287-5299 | 0.2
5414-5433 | 1.5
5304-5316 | -0.8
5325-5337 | 1.0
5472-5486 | -0.6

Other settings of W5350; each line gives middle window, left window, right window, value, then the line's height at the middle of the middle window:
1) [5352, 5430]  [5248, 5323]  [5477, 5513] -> 5.4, 13.7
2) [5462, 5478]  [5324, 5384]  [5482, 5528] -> -1.6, 13.3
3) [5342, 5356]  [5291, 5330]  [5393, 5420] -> 0.8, 13.2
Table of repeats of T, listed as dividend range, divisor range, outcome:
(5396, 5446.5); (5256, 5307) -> 0.92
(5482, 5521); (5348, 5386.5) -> 1.03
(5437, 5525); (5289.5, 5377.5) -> 1.08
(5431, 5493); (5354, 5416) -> 1.13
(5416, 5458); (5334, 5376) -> 1.09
